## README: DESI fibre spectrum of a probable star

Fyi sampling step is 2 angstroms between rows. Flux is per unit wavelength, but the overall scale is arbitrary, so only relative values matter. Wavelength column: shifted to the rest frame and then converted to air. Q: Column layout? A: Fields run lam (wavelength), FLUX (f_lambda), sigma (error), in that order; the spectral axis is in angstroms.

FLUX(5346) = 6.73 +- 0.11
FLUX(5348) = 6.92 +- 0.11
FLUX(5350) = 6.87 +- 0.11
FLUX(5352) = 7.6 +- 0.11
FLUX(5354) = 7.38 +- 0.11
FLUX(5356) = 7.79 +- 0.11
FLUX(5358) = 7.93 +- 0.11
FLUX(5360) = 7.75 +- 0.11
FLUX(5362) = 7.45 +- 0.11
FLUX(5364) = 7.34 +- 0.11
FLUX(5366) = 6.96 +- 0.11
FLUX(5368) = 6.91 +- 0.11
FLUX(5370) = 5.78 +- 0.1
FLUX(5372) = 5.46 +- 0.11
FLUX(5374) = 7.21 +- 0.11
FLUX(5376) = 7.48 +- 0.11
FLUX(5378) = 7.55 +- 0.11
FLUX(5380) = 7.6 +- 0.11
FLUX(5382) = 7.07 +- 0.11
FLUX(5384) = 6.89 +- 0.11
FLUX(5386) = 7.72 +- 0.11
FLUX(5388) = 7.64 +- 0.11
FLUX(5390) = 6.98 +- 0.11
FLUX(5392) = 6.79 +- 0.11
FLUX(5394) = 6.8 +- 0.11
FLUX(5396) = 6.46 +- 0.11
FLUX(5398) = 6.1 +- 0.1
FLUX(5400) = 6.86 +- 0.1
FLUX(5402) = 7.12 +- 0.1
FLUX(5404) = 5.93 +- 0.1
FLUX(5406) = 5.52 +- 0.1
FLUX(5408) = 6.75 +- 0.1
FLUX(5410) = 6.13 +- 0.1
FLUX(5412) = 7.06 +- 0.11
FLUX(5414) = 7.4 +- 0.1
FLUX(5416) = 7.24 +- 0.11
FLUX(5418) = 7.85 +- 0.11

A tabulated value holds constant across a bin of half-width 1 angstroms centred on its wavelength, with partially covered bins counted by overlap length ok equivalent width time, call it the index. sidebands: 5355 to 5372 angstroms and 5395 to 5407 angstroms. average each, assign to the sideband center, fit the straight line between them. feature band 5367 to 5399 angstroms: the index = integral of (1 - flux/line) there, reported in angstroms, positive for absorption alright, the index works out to -0.92 angstroms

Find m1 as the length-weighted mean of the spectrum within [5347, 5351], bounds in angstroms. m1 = 6.89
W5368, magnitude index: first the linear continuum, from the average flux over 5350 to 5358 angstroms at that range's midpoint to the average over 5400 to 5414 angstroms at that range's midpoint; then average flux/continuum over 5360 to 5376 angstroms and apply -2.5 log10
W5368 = 0.07 mag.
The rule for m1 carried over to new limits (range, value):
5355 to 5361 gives 7.82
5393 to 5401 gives 6.55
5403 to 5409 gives 6.07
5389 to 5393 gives 6.88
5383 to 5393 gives 7.2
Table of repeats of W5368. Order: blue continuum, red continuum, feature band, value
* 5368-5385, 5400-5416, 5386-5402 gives -0.023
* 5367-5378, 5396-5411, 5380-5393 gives -0.110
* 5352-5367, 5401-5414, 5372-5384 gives -0.009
